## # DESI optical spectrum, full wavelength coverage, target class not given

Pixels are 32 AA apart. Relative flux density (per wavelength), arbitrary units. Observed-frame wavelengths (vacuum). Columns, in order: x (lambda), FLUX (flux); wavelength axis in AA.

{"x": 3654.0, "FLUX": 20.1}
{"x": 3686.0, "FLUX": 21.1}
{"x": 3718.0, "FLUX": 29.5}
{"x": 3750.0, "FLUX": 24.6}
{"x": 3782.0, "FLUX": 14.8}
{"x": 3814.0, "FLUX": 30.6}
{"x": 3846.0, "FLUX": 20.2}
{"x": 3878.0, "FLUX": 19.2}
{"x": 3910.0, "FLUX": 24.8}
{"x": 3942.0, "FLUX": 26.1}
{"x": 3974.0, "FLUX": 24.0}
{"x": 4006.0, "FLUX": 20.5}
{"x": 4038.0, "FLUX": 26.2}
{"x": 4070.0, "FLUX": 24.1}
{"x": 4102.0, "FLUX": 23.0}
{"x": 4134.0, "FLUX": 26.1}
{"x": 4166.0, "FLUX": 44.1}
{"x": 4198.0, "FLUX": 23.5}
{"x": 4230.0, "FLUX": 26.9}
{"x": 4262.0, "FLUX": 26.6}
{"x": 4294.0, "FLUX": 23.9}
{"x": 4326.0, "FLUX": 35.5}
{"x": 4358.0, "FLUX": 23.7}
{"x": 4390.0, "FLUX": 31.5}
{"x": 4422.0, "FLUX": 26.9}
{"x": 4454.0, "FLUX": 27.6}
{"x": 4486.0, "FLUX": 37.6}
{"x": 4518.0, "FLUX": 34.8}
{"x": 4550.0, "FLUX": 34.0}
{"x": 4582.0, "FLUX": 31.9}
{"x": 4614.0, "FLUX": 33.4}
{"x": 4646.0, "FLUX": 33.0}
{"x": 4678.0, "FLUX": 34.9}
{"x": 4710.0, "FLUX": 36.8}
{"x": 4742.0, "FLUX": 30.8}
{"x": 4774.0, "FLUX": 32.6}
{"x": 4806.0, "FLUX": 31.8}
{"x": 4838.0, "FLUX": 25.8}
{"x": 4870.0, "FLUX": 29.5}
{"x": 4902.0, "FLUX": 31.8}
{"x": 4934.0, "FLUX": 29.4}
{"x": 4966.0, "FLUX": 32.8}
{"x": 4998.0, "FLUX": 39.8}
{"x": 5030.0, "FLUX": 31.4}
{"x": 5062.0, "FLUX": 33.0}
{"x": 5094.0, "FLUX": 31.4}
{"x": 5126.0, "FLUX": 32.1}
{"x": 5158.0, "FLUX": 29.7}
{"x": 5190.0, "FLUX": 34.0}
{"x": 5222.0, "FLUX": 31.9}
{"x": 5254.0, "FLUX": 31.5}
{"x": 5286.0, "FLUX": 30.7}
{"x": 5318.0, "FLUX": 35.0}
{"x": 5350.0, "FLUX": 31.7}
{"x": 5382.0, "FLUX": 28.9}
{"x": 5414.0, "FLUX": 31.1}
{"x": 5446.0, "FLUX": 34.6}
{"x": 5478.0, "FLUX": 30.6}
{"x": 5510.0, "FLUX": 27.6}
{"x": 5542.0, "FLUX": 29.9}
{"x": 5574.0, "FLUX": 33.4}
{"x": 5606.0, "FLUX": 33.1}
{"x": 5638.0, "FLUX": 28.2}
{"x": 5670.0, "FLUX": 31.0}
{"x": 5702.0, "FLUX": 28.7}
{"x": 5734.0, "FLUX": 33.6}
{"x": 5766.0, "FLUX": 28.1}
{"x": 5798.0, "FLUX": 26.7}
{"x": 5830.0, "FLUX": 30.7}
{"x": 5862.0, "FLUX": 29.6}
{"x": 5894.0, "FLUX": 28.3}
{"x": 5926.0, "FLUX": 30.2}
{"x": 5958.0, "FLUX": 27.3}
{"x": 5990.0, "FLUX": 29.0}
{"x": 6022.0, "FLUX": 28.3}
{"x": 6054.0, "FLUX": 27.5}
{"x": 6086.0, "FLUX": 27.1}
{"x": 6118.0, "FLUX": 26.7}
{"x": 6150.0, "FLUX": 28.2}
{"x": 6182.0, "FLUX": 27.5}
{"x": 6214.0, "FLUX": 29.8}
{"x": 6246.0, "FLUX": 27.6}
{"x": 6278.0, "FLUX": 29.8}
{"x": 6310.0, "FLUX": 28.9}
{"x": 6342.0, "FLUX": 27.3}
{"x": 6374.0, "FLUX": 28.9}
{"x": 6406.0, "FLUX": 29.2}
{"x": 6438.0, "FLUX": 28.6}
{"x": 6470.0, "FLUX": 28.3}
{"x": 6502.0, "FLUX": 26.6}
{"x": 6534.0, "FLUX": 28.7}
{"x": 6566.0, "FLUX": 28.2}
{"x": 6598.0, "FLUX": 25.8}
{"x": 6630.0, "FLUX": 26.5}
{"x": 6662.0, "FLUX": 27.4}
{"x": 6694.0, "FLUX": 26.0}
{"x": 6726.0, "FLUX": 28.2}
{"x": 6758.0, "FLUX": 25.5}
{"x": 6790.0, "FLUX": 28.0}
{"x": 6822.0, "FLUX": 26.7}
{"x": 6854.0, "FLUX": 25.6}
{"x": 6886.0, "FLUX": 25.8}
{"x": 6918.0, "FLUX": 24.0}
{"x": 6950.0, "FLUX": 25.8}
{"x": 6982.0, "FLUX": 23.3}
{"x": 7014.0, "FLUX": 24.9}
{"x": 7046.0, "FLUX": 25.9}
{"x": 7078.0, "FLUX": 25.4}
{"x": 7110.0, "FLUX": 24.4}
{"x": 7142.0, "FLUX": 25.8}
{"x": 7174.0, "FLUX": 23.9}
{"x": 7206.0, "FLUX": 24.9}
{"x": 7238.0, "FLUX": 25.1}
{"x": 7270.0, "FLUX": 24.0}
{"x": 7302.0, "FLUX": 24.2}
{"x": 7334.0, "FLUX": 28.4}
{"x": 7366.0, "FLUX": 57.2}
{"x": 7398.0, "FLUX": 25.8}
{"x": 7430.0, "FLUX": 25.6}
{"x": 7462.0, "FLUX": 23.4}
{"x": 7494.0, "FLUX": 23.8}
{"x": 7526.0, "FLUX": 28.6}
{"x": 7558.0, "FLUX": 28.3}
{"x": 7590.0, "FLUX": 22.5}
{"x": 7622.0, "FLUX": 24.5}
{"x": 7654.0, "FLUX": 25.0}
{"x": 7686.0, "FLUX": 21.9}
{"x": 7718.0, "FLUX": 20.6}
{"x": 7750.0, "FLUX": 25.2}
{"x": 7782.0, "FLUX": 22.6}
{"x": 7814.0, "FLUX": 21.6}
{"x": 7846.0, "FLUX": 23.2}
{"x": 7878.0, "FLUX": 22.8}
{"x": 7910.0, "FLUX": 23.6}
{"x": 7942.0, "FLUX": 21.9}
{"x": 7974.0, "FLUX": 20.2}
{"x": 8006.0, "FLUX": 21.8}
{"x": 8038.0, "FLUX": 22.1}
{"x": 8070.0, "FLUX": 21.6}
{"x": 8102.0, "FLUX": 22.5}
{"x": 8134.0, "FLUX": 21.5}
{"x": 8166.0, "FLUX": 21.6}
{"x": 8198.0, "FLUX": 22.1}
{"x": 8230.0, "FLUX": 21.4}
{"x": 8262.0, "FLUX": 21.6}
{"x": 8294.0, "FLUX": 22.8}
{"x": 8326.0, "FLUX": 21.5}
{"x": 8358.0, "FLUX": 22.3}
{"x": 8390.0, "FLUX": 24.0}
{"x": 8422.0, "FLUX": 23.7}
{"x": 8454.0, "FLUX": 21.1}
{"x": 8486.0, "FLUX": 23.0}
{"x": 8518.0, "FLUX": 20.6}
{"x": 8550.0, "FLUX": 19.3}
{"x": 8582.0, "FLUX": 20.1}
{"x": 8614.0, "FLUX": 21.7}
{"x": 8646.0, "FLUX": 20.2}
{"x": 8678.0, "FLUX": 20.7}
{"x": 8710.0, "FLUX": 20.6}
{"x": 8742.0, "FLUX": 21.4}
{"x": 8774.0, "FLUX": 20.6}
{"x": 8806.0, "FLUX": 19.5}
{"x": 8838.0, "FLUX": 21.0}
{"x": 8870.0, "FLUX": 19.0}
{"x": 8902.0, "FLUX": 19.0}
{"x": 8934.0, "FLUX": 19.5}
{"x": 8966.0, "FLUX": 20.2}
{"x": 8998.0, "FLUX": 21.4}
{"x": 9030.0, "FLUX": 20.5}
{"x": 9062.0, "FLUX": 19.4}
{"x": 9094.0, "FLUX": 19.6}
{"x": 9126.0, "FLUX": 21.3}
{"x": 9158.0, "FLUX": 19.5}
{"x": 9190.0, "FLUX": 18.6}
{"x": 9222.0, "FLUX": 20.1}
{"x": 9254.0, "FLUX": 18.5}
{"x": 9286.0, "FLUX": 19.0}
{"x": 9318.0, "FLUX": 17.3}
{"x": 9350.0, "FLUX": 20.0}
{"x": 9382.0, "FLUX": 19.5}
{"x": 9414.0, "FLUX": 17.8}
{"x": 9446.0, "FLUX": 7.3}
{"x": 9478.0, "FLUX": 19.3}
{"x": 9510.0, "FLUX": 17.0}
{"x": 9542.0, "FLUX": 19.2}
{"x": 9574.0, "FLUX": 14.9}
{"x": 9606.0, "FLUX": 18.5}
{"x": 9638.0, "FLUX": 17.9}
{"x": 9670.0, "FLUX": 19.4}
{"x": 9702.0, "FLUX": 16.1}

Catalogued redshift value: 0.121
